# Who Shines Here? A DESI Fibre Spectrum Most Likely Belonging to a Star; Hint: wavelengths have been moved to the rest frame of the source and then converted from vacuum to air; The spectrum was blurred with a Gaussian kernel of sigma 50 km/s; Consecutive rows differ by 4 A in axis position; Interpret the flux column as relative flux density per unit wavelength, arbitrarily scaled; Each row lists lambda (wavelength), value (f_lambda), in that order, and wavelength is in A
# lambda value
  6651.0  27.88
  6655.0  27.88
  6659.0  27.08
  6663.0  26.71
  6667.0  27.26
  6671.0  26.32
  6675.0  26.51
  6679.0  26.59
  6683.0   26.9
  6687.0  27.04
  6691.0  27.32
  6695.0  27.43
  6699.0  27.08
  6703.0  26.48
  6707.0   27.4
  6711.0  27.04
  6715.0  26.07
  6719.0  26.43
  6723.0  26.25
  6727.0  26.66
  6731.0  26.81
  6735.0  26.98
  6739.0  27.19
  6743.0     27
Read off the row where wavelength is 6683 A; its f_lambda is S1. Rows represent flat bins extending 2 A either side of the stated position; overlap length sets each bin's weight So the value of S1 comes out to 26.9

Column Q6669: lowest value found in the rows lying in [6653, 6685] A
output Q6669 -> 26.32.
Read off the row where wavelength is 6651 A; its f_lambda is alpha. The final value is 27.88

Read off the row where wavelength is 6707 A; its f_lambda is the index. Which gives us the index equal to 27.4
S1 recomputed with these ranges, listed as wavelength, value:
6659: 27.08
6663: 26.71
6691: 27.32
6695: 27.43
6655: 27.88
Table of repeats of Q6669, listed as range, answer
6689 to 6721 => 26.07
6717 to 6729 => 26.25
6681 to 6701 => 26.9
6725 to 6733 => 26.66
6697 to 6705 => 26.48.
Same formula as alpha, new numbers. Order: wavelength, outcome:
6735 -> 26.98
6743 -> 27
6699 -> 27.08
